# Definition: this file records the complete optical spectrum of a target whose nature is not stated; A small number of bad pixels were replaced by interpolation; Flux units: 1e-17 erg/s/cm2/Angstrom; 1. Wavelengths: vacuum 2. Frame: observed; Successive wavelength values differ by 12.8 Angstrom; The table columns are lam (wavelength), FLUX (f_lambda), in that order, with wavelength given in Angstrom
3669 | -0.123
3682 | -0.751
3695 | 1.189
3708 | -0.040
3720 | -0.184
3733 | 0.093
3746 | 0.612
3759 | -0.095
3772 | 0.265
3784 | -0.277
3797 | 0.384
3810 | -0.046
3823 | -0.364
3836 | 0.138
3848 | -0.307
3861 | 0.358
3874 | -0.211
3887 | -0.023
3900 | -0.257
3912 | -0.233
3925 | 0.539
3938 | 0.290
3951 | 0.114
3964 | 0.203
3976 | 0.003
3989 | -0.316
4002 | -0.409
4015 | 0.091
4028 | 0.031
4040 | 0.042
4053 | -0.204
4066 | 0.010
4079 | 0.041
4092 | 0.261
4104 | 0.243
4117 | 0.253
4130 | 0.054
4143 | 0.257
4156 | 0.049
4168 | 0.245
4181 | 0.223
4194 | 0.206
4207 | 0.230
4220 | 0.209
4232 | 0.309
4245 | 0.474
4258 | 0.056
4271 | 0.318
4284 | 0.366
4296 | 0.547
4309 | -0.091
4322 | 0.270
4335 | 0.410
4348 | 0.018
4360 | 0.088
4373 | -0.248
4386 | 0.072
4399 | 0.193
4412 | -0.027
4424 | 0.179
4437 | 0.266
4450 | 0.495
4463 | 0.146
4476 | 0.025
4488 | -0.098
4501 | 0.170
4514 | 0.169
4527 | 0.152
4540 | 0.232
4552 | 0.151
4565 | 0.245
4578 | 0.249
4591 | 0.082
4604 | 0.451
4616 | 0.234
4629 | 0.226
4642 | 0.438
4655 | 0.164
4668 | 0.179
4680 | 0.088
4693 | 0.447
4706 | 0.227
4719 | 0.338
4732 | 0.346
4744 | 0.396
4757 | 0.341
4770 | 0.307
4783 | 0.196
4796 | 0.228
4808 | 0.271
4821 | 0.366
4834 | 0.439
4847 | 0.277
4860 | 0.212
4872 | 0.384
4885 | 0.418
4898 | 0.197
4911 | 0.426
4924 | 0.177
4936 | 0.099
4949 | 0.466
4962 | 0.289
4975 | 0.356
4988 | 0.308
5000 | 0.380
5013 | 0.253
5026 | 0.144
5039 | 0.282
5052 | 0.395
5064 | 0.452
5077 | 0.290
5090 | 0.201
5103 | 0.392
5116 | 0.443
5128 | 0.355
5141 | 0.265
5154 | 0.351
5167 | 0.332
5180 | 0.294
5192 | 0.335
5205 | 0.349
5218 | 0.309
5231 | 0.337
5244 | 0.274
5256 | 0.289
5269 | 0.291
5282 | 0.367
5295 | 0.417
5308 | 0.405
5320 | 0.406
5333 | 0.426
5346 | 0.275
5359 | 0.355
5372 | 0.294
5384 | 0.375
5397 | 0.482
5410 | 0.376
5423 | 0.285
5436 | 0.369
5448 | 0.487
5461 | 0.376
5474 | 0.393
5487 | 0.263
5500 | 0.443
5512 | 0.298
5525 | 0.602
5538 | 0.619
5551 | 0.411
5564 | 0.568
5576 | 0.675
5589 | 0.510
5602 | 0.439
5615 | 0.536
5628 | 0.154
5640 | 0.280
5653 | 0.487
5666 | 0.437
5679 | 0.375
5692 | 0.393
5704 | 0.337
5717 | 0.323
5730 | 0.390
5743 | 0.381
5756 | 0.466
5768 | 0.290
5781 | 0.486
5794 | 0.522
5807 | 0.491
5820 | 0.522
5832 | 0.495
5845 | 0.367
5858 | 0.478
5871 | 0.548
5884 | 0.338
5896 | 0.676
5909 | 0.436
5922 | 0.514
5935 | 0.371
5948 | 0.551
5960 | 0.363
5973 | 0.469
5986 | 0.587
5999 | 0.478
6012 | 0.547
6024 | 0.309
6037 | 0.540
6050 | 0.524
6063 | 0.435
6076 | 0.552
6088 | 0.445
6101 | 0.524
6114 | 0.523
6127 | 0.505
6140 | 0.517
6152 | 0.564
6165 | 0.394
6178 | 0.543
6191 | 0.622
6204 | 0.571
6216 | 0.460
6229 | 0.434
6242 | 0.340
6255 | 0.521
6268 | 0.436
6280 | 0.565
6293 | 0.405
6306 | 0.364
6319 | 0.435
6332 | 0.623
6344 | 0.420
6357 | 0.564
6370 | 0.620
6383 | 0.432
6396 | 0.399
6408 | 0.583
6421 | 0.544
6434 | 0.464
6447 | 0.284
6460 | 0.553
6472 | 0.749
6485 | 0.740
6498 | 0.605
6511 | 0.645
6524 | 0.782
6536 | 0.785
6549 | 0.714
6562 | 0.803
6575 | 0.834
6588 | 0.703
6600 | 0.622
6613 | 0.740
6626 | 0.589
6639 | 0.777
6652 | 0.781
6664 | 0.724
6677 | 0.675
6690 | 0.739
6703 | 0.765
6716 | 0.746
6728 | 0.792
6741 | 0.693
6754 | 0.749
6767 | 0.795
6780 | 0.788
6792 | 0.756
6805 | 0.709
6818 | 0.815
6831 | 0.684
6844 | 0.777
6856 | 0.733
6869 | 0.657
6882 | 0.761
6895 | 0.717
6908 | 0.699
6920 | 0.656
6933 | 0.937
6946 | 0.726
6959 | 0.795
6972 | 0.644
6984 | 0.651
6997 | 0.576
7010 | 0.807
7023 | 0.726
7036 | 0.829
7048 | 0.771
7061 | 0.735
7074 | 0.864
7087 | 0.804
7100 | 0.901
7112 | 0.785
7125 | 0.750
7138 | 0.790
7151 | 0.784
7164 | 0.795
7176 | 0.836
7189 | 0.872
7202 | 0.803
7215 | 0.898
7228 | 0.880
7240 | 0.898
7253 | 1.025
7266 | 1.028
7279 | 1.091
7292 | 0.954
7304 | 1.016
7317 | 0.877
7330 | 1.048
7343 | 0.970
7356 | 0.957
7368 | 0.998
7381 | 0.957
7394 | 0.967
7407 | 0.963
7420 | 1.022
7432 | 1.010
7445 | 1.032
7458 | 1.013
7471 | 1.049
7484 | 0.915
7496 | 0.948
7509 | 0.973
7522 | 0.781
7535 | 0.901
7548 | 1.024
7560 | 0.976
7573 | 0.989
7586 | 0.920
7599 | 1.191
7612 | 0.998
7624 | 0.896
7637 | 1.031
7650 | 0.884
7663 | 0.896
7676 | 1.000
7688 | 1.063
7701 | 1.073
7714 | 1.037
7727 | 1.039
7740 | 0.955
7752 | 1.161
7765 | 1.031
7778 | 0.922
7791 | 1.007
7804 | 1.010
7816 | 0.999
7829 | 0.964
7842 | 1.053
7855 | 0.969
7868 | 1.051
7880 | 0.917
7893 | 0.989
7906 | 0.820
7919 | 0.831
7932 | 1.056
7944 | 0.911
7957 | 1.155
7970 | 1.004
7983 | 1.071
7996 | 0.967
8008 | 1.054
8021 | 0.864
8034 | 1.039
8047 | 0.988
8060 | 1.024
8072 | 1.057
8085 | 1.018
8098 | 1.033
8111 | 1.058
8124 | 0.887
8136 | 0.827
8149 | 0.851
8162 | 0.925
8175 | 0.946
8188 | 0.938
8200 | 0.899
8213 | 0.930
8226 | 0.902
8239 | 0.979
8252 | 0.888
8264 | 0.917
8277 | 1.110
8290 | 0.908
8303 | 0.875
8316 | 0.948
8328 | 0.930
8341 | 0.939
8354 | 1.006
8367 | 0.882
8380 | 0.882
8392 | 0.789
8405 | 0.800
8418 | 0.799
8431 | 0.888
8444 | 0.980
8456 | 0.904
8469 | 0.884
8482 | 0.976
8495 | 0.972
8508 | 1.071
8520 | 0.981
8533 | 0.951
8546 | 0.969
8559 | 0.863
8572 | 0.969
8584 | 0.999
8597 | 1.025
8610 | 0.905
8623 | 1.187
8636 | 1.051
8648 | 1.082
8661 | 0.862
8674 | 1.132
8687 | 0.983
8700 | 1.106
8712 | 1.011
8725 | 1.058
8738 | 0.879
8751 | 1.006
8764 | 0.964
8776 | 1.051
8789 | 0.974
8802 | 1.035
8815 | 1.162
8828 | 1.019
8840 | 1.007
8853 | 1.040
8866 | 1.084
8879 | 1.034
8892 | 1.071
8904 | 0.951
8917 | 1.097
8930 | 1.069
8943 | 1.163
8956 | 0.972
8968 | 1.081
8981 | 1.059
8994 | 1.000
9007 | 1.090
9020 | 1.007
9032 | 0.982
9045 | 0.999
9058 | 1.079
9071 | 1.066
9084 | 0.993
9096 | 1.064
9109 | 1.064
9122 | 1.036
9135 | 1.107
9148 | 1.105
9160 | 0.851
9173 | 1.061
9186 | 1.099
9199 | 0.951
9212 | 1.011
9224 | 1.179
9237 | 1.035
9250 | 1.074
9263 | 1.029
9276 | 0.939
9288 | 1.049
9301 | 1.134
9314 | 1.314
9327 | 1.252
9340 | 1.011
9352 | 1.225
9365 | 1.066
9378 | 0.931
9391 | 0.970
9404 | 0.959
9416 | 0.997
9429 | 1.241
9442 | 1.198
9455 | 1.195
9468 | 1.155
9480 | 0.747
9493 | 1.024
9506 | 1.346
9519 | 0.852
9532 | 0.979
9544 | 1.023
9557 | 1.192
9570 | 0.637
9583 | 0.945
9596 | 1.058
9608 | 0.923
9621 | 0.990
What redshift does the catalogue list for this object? 0.62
